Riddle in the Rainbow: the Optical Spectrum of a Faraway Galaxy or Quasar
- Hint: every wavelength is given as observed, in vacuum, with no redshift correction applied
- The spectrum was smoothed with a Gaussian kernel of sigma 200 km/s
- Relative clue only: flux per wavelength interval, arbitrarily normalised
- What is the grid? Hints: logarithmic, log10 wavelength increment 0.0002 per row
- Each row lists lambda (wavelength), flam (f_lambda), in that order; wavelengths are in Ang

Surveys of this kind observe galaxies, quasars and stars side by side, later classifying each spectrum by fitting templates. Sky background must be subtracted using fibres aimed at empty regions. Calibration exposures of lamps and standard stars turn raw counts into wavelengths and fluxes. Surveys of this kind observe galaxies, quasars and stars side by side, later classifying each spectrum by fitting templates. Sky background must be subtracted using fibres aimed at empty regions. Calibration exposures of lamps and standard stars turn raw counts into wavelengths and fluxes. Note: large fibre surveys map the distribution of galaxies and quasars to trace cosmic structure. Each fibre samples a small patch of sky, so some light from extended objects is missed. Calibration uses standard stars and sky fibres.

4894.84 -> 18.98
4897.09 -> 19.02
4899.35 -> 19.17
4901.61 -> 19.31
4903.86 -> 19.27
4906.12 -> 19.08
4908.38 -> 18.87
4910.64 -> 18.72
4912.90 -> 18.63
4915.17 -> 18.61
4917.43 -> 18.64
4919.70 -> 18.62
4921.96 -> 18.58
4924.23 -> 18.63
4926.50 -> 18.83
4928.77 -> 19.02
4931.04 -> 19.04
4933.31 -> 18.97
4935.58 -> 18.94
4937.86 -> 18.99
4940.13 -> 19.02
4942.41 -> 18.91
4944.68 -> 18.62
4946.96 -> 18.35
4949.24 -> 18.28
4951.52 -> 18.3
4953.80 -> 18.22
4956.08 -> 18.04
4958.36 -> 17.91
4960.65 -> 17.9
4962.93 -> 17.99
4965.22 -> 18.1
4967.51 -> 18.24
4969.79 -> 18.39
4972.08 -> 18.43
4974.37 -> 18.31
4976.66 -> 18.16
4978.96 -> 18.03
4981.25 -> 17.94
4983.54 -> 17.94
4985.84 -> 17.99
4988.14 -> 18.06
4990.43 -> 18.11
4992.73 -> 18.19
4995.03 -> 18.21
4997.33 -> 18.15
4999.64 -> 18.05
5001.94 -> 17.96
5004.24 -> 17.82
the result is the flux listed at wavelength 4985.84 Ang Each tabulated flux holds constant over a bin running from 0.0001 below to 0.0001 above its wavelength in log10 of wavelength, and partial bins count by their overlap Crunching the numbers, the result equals 17.99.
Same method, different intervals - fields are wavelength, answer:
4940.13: 19.02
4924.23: 18.63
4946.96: 18.35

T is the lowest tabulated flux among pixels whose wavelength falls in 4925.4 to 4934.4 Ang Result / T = 18.83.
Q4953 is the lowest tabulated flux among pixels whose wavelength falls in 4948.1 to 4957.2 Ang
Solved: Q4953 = 18.04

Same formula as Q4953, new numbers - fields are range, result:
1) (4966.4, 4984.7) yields 17.94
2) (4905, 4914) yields 18.63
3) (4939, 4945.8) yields 18.62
